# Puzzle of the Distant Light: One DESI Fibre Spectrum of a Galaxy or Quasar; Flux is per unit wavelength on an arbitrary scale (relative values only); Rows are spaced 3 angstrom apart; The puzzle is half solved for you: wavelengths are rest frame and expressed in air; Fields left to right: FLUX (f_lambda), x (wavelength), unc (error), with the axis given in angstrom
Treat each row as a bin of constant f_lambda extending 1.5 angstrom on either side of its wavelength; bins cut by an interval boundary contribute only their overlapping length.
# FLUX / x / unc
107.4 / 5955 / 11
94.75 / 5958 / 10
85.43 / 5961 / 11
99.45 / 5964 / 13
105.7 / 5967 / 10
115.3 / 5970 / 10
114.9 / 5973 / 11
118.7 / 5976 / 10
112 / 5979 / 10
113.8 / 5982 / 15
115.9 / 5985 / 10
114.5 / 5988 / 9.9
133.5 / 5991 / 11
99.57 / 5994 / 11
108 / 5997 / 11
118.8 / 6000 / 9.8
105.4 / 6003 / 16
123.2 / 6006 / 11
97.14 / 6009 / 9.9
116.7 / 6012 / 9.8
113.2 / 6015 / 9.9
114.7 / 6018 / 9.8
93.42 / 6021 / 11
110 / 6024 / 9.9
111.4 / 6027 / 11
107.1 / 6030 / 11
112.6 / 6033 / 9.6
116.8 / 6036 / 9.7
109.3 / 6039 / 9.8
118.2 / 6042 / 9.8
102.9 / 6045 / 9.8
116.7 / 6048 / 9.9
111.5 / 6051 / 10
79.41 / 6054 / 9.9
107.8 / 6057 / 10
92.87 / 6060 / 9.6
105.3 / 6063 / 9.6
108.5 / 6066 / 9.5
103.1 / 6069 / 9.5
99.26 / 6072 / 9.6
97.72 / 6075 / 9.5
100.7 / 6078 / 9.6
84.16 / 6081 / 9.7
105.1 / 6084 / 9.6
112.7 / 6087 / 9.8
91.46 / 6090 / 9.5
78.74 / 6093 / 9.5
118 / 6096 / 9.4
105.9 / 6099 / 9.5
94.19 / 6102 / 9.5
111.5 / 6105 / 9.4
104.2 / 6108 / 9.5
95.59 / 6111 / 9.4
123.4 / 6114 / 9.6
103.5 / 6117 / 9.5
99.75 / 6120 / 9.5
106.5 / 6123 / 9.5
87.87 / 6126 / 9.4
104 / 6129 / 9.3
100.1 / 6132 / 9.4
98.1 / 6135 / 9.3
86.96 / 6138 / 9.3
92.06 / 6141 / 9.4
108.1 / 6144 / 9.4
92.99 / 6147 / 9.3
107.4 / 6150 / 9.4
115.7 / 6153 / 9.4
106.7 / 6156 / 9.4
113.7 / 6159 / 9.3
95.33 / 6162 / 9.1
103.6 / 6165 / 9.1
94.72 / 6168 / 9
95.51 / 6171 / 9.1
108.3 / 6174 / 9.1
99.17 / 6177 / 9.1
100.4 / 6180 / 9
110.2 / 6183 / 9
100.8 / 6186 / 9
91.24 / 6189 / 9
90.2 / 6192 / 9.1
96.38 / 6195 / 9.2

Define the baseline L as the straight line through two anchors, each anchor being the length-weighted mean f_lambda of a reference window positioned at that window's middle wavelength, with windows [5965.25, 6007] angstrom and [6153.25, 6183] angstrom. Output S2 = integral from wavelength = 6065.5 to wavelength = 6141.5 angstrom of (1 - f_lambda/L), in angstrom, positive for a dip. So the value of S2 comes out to 4.5 angstrom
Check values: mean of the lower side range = 114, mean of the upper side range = 103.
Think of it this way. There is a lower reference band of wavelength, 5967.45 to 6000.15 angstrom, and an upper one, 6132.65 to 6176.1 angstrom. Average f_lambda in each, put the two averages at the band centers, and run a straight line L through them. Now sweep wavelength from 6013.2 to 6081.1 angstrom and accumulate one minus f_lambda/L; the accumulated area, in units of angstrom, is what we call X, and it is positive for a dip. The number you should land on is 2.5 angstrom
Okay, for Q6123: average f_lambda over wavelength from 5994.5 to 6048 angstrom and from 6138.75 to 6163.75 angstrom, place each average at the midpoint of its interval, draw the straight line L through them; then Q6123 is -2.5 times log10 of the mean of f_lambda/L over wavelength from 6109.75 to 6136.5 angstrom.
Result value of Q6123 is 0.03 mag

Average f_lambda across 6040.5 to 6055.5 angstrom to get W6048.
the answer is 106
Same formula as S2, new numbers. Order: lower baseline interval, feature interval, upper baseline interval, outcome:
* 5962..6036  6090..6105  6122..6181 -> 0.7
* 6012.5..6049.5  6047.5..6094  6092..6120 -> 3.3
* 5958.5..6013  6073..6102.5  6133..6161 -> 1.8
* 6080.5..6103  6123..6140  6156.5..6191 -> 0.7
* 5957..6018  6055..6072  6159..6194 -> 0.6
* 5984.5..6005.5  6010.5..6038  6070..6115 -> -0.1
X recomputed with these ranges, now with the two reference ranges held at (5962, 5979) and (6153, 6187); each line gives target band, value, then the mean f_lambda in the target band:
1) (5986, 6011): -0.8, 113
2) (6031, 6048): -0.7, 112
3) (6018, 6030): 0.2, 106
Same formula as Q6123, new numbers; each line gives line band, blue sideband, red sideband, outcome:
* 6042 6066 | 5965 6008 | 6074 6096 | -0.01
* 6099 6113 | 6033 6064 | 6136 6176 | 0.01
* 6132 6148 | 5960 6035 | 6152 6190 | 0.09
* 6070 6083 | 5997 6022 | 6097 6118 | 0.12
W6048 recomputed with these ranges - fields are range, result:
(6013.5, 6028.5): 109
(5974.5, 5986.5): 115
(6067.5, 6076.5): 100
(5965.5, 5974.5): 112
